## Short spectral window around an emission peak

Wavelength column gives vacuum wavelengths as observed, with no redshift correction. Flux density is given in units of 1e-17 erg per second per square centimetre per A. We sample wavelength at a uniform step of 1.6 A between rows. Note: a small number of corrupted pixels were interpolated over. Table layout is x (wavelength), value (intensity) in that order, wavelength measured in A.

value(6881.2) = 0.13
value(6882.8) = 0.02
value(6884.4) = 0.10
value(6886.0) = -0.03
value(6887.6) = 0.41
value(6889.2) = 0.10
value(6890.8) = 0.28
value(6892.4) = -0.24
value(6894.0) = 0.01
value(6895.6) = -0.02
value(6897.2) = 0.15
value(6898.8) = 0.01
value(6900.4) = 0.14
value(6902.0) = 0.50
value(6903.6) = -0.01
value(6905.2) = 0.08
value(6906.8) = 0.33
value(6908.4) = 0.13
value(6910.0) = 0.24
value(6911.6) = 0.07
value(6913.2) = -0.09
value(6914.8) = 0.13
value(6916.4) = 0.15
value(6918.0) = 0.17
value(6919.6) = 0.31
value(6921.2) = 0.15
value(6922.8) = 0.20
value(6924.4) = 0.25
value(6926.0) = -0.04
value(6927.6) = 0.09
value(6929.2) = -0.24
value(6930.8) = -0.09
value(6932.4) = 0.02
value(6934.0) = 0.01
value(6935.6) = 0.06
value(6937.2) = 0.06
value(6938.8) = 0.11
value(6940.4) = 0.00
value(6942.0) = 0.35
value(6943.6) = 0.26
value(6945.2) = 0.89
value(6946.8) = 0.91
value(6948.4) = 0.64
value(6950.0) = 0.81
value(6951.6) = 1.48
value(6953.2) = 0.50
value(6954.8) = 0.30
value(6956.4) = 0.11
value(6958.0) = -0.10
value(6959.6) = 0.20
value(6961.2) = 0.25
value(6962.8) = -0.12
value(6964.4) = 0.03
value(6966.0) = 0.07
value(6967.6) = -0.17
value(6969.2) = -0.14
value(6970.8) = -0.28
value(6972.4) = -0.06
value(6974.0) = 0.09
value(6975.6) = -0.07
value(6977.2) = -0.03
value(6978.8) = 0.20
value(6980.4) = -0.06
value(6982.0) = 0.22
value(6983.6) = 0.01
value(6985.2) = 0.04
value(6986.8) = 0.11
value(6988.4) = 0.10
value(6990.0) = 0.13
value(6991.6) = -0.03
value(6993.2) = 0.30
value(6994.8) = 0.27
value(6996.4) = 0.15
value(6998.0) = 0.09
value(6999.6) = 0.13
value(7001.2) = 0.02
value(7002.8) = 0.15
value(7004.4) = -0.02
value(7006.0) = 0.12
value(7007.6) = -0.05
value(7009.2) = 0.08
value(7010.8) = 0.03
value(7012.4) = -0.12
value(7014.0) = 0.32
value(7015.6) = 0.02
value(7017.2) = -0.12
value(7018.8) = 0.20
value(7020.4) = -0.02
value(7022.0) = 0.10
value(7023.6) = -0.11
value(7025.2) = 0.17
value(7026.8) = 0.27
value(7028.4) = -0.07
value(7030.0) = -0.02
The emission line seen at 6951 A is [O II] 3727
